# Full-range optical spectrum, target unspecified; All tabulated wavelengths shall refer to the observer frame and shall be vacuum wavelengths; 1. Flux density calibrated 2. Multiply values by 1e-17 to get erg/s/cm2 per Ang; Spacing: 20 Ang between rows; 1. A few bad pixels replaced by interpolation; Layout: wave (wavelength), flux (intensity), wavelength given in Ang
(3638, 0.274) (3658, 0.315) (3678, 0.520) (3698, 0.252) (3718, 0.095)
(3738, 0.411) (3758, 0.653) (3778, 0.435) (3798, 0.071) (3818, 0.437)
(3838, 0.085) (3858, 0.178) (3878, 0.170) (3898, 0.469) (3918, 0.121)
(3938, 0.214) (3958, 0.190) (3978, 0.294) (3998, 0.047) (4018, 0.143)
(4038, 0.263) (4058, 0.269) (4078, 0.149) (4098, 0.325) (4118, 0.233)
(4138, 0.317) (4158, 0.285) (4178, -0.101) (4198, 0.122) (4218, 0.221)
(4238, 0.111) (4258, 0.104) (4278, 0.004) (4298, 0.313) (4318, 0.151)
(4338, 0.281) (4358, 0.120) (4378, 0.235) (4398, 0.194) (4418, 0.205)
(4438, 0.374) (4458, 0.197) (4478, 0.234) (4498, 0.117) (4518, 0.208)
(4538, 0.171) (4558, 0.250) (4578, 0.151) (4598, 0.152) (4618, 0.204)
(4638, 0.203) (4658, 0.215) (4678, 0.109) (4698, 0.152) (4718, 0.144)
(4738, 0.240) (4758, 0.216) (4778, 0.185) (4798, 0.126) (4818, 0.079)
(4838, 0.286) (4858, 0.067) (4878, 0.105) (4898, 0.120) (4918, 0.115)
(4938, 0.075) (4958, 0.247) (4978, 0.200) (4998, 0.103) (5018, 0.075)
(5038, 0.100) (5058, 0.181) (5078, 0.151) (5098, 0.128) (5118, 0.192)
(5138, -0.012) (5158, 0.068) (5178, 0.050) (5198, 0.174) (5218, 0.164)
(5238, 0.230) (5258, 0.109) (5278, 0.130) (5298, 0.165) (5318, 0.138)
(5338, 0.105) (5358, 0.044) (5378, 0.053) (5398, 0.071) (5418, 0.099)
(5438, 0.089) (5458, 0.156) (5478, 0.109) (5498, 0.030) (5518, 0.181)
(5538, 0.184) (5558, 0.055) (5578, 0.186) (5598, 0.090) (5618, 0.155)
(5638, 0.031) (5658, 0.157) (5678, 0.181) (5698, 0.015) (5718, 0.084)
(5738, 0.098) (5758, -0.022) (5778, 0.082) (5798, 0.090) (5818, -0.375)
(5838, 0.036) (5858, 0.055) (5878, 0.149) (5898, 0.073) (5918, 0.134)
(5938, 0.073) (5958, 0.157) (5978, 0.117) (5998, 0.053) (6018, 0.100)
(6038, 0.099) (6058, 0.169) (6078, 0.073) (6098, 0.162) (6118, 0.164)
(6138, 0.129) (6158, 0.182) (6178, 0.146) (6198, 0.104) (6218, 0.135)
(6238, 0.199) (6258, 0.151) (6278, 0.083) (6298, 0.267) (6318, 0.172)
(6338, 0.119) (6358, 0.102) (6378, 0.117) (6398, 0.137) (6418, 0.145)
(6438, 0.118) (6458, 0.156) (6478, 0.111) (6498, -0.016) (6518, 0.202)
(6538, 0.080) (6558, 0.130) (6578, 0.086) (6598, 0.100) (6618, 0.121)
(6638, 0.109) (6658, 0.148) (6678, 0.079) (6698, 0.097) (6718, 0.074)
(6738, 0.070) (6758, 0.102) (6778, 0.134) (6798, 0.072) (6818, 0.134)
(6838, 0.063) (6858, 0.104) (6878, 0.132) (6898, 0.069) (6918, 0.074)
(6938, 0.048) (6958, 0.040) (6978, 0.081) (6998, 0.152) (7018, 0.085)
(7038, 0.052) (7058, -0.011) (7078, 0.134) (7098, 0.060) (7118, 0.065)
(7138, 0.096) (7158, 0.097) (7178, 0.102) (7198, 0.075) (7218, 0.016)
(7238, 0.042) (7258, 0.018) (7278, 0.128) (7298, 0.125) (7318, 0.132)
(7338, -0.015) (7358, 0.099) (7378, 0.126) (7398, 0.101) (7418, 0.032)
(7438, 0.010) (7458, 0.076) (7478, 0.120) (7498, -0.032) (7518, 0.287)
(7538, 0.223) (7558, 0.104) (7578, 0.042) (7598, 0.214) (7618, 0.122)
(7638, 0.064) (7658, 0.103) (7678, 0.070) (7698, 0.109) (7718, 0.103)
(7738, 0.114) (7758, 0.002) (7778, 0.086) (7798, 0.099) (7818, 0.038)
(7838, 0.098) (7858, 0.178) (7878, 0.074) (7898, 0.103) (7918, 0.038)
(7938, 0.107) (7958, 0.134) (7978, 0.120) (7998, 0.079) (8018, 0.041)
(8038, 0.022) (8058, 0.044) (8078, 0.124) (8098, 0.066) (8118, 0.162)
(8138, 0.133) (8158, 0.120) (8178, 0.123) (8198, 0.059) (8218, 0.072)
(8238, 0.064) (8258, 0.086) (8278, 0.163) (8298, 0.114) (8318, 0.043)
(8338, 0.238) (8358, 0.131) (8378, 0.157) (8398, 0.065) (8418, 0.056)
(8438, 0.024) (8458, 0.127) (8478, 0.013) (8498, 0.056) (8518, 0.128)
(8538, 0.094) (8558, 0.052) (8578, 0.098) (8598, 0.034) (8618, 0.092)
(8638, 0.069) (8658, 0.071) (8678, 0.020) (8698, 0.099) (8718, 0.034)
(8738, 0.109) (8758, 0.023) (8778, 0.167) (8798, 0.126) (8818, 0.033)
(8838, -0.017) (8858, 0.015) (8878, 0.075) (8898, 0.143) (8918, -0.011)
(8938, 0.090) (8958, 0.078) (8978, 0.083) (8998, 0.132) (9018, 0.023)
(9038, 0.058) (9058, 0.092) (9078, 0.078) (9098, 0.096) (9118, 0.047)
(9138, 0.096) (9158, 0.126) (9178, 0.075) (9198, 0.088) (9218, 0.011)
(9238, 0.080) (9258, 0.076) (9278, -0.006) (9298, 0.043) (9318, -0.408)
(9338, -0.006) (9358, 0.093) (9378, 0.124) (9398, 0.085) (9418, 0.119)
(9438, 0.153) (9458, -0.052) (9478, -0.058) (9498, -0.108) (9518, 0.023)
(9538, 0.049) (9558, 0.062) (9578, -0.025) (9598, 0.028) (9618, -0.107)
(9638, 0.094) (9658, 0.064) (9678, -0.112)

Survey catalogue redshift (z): 1.02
